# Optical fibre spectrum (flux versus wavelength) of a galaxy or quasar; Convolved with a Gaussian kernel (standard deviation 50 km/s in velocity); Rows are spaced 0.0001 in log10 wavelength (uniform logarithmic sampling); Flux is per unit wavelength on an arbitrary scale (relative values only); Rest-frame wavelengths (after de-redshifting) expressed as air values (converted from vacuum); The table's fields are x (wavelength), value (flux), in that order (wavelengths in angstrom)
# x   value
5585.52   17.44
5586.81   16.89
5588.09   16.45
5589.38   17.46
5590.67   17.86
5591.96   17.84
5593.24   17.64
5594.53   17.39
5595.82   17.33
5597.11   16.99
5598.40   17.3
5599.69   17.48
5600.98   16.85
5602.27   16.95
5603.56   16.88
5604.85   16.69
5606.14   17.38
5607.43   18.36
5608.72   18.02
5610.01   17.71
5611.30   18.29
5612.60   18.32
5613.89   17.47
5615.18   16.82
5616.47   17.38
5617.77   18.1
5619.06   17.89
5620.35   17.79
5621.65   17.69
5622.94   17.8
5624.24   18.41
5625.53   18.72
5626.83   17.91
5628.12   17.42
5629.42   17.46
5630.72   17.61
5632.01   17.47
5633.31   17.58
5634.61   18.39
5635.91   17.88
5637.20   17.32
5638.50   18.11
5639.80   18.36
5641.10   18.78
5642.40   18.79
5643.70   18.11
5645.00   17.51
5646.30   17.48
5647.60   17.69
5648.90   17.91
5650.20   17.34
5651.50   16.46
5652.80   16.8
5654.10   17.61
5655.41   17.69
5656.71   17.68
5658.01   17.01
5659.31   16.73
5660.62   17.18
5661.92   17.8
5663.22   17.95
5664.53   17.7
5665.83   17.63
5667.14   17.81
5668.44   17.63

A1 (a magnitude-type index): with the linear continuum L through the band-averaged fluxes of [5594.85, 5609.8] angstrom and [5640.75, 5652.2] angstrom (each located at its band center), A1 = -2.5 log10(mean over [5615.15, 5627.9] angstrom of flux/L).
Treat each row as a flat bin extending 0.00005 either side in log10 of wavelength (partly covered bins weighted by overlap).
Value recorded -0.02 mag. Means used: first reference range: 17.3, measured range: 17.9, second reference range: 17.8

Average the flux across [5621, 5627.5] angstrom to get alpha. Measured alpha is 18.1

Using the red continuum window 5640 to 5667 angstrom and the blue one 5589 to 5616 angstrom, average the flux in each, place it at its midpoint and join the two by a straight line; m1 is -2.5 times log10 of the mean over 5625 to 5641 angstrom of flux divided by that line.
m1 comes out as -0.02 mag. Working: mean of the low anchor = 17.5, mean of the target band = 17.9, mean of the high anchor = 17.6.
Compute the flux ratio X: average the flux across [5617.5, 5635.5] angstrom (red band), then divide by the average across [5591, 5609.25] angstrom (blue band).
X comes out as 1.03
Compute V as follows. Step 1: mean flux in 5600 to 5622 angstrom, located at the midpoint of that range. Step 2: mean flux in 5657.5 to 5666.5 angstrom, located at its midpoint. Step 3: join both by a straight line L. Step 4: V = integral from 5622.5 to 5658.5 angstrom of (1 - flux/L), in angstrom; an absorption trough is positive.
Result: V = -0.6 angstrom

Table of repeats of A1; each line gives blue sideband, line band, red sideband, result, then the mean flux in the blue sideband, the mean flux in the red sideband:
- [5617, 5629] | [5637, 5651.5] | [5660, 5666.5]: -0.006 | 18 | 17.7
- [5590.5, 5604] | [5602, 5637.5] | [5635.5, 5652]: -0.010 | 17.3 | 17.8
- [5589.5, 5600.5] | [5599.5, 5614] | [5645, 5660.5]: -0.007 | 17.5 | 17.3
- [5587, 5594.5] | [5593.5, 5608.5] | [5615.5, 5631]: 0.018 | 17.4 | 17.8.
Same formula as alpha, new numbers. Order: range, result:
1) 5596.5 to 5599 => 17.1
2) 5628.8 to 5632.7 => 17.5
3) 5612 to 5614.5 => 17.9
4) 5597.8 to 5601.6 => 17.2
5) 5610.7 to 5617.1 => 17.7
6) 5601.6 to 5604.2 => 16.9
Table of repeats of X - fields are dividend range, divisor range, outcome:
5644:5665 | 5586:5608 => 1.01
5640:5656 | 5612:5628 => 0.99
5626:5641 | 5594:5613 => 1.02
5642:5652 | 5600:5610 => 1.02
